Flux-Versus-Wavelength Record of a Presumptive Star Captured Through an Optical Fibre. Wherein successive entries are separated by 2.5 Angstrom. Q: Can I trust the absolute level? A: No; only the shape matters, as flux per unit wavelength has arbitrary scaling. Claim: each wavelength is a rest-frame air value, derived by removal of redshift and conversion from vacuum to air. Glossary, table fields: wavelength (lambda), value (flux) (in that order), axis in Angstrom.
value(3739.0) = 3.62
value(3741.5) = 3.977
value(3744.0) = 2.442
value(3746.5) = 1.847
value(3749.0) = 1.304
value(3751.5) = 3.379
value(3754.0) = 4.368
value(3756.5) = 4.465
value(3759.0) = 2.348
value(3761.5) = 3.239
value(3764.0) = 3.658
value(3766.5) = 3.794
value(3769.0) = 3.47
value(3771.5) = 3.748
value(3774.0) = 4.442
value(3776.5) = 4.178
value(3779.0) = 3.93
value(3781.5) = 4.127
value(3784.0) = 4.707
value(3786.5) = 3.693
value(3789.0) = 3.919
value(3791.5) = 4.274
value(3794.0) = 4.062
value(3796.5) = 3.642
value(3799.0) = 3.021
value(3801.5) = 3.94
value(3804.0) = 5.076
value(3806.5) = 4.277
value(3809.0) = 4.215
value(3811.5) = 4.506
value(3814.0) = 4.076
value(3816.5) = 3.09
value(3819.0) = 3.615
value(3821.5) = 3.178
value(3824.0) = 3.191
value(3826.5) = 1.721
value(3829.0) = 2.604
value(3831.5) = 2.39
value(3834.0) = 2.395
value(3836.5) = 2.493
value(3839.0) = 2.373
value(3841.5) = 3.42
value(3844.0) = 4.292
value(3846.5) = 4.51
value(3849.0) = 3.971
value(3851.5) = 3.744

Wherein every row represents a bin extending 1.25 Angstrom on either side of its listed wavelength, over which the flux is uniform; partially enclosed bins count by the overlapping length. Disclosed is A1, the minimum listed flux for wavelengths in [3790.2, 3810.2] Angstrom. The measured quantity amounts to 3.021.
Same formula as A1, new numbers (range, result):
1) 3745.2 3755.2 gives 1.304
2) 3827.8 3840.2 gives 2.373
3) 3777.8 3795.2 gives 3.693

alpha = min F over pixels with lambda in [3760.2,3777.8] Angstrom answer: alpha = 3.239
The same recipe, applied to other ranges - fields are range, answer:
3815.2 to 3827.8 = 1.721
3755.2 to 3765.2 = 2.348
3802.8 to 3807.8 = 4.277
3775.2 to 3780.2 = 3.93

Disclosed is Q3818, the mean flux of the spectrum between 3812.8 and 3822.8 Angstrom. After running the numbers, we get 3.49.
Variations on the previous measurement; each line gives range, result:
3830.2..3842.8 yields 2.62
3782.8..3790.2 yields 4.1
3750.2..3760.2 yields 3.63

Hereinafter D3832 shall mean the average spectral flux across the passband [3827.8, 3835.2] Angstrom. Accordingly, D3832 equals 2.46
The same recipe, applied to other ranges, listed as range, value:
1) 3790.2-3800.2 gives 3.75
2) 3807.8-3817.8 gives 3.97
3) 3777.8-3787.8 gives 4.11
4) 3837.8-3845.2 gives 3.36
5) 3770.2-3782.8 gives 4.09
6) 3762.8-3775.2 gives 3.82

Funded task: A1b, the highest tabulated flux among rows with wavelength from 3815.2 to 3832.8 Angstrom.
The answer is 3.615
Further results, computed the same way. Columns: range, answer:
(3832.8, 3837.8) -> 2.493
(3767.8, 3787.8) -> 4.707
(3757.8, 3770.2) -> 3.794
